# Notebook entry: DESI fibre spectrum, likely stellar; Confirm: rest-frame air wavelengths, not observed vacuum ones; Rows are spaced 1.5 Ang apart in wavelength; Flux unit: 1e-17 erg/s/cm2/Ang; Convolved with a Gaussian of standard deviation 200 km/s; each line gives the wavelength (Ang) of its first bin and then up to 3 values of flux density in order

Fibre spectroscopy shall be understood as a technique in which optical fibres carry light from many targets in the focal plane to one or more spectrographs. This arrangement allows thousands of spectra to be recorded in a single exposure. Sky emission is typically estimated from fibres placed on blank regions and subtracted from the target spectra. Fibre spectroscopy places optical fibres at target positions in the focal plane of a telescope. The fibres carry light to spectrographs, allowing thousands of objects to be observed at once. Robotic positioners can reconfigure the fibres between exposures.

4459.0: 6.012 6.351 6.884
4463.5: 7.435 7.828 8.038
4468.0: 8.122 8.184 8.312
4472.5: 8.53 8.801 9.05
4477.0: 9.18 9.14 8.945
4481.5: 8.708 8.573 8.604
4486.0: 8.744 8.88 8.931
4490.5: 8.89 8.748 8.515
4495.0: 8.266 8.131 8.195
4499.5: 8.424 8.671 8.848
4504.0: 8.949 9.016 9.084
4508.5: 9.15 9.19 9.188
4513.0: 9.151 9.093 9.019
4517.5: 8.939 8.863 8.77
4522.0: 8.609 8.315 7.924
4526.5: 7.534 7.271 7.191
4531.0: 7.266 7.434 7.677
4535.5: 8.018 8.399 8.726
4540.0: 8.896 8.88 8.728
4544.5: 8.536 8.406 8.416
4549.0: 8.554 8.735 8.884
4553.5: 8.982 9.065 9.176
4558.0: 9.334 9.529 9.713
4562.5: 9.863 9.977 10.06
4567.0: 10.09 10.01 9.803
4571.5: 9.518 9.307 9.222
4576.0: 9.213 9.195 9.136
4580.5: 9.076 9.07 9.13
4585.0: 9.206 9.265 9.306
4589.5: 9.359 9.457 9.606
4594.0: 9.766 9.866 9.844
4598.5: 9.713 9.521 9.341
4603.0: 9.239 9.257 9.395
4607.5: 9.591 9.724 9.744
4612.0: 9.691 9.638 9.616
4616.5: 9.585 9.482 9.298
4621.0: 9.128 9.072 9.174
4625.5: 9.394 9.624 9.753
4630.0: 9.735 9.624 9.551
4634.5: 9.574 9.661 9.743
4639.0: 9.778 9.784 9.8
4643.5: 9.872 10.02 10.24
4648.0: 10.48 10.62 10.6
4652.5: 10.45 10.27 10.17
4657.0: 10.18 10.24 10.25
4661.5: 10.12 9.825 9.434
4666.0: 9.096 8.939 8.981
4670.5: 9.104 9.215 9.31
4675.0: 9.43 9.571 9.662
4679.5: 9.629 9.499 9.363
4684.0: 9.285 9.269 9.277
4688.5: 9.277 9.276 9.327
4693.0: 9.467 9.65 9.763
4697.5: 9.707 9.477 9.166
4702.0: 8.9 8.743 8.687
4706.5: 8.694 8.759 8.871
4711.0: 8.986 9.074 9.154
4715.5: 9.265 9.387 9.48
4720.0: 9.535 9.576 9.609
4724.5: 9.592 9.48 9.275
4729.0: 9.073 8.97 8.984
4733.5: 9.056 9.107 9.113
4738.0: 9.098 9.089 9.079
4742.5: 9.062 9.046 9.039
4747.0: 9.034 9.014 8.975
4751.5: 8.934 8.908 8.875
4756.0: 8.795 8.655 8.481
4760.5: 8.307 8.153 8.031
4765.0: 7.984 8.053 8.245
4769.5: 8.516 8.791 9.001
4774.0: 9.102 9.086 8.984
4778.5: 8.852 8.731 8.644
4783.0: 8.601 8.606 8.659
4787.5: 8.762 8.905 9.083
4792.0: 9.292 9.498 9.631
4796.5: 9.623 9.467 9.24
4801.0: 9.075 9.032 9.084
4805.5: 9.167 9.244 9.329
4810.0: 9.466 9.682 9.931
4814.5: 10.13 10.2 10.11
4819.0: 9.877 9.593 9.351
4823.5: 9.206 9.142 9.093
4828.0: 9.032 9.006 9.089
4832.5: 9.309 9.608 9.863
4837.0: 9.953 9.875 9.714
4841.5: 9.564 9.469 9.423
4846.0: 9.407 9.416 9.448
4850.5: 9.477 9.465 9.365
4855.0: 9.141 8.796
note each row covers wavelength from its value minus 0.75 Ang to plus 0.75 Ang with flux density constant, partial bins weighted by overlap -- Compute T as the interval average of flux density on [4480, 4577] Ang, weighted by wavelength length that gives 8.8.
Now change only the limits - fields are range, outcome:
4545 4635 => 9.41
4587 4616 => 9.56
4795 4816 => 9.46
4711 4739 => 9.26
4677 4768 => 9.08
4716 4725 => 9.52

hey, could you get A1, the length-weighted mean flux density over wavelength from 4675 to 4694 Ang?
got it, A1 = 9.41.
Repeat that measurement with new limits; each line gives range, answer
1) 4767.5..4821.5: 9.21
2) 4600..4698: 9.63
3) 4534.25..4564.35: 8.91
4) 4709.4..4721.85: 9.27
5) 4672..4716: 9.26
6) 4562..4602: 9.51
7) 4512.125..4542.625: 8.31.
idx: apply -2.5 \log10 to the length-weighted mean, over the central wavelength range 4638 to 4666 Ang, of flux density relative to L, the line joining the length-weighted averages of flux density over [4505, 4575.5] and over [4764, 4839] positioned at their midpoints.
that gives -0.13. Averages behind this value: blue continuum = 8.84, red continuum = 9.19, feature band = 10.1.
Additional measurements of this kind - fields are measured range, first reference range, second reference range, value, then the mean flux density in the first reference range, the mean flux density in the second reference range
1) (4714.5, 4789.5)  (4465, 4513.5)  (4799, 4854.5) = 0.046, 8.71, 9.47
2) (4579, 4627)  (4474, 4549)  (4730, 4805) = -0.090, 8.58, 8.89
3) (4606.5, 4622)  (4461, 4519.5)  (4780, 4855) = -0.074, 8.64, 9.36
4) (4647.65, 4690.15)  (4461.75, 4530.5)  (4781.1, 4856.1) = -0.081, 8.55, 9.37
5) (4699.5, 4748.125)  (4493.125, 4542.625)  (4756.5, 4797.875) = -0.051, 8.47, 8.76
